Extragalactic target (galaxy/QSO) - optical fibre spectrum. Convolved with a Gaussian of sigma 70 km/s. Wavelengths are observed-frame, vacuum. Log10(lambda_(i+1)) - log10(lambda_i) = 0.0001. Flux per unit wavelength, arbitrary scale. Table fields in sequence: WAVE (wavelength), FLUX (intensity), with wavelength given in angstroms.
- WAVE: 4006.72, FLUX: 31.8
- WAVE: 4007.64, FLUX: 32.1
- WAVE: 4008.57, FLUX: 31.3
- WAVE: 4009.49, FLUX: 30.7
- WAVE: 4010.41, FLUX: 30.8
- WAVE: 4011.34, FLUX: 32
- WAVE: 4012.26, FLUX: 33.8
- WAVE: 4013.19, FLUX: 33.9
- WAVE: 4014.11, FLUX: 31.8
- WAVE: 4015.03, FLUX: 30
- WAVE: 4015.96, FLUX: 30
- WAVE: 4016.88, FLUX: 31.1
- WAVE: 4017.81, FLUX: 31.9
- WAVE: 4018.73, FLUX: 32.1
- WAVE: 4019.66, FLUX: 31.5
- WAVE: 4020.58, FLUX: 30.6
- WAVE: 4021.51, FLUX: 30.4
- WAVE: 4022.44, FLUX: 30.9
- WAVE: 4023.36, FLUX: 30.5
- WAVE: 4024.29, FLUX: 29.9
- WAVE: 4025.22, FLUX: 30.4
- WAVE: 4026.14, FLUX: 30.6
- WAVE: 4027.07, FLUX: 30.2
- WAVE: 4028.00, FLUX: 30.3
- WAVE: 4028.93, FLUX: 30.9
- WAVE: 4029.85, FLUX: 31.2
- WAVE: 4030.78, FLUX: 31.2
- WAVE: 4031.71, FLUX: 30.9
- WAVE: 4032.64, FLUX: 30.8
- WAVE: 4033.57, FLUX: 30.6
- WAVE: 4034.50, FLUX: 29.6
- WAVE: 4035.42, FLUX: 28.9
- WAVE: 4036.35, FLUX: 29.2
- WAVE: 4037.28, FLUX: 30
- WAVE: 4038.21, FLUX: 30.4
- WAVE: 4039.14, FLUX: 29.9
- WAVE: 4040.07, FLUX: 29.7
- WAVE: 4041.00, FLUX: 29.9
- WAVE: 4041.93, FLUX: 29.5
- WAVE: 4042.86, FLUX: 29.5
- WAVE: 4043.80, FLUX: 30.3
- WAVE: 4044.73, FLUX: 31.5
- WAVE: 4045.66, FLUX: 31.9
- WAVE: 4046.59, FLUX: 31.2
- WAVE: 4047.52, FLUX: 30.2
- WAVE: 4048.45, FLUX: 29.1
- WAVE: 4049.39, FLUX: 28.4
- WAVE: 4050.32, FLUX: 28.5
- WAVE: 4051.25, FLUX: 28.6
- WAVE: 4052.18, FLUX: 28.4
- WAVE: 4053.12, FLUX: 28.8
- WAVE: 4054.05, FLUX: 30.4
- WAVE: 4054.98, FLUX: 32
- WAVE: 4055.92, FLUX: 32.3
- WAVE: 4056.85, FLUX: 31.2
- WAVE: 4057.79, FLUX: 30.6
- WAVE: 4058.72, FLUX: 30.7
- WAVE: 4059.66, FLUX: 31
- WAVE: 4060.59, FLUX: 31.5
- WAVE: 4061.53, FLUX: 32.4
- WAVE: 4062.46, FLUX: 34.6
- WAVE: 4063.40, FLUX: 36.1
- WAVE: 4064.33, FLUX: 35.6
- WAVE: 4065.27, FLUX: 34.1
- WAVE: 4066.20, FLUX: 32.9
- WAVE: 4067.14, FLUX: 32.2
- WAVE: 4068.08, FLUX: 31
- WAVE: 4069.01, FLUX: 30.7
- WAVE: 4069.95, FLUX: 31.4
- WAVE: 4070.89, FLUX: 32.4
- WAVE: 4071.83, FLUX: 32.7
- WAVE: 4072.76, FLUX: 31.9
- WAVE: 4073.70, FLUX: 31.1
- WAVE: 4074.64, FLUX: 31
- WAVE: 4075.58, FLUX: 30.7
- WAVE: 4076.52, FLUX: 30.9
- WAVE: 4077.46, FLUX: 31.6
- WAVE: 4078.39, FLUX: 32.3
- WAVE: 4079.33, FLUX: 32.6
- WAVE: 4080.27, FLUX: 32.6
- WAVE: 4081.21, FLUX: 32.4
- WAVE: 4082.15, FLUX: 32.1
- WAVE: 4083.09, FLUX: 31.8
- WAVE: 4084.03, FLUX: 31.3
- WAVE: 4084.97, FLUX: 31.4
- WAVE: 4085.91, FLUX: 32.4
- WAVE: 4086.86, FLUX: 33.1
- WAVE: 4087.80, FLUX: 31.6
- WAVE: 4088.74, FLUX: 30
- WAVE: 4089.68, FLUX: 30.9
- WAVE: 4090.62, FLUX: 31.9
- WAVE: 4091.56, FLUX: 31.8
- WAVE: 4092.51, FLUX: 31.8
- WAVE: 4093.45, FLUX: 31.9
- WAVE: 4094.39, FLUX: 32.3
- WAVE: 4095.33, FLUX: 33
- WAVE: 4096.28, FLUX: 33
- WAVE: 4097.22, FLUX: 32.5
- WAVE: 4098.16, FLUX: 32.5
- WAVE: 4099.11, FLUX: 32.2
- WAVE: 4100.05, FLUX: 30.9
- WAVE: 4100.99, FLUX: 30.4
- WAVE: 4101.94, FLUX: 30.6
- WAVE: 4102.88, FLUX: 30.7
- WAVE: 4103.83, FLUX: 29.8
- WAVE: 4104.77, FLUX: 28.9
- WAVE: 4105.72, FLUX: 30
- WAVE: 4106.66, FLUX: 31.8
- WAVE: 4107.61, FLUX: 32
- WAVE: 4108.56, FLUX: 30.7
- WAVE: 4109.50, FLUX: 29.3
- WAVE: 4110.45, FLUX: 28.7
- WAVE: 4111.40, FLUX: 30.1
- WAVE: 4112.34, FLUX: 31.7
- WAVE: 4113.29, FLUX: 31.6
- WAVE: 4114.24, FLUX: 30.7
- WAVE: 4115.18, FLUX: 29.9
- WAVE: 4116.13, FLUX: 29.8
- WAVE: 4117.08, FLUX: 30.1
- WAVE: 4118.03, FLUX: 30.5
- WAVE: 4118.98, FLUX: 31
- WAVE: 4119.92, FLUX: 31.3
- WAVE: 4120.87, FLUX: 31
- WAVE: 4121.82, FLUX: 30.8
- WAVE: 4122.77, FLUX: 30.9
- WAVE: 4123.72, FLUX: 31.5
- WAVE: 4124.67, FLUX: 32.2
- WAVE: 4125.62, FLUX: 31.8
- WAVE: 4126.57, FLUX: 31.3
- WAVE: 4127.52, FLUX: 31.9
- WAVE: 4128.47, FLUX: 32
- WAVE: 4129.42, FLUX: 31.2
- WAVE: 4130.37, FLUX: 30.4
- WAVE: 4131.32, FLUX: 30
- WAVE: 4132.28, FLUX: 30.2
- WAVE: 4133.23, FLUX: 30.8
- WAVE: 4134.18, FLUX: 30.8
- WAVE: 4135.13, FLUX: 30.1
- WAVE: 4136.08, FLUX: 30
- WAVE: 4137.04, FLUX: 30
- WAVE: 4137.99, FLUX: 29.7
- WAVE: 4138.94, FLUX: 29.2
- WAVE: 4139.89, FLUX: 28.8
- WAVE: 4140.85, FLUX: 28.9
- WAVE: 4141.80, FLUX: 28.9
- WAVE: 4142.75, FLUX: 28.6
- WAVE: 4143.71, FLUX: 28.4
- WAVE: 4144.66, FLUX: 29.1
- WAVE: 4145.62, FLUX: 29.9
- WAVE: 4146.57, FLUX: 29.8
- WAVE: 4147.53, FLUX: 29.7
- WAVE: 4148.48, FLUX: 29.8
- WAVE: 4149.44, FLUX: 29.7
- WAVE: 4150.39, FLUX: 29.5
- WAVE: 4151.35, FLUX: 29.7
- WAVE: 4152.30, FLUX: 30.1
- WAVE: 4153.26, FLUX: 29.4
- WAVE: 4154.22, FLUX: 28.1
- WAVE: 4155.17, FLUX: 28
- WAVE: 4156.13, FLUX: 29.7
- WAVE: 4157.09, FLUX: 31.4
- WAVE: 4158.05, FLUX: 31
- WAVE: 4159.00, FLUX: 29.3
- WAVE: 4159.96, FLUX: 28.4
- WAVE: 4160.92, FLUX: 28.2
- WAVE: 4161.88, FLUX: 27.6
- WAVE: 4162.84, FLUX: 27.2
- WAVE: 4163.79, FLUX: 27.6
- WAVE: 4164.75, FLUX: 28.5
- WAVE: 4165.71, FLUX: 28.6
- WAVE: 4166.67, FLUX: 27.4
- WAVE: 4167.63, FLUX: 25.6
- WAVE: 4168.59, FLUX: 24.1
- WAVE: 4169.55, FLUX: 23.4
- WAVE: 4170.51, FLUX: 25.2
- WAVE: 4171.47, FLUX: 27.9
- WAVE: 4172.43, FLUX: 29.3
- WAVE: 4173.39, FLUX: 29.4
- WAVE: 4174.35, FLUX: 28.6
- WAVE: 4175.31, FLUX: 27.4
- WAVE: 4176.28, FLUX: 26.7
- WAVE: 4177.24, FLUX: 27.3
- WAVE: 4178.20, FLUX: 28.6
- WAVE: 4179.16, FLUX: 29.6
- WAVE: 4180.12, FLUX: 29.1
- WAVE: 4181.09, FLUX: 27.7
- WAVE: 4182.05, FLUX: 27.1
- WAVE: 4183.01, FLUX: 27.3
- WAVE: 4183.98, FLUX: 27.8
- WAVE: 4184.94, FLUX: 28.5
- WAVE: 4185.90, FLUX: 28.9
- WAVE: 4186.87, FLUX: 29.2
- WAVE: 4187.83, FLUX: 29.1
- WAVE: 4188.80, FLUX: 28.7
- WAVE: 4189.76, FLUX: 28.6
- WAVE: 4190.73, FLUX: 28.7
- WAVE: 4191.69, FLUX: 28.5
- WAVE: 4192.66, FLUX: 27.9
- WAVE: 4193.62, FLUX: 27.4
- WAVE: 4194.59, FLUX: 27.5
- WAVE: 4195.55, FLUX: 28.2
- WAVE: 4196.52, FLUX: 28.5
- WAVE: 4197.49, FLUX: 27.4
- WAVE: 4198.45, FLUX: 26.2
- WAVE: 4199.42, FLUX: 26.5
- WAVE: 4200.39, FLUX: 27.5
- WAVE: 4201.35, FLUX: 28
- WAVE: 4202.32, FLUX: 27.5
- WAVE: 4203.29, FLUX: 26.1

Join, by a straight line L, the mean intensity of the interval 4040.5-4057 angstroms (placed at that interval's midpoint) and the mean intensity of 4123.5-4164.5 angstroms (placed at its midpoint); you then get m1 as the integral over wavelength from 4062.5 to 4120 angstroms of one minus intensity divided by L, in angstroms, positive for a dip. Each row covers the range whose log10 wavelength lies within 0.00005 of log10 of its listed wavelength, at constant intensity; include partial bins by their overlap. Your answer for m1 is -3.1 angstroms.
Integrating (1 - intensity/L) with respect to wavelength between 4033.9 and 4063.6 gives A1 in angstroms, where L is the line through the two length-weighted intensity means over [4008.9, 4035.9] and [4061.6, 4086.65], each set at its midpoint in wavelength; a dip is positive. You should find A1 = 1.1 angstroms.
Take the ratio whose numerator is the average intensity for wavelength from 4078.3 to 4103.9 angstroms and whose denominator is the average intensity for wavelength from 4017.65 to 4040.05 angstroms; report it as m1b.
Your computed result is 1.0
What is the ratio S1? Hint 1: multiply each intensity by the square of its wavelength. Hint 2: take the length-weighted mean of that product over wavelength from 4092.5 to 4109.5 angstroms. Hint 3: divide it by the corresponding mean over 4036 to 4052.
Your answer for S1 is 1.08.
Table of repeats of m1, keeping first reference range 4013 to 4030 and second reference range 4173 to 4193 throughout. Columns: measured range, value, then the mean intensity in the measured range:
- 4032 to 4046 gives 0.2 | 30.1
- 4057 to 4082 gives -1.7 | 32.2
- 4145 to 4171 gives 0.3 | 28.4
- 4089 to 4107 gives -1.0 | 31.4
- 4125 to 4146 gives -0.7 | 30.1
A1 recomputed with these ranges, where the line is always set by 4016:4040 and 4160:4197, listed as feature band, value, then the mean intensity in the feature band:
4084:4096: -0.99 angstroms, 31.8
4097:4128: -1.98 angstroms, 30.9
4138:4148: -0.24 angstroms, 29.2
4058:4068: -1.02 angstroms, 33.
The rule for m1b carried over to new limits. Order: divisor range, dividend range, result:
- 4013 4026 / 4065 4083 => 1.03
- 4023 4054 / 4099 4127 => 1.02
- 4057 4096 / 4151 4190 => 0.88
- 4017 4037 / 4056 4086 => 1.05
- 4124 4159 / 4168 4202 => 0.93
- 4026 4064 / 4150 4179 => 0.92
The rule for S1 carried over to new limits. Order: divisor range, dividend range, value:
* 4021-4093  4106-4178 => 0.99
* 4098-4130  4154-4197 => 0.94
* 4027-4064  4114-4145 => 1.03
